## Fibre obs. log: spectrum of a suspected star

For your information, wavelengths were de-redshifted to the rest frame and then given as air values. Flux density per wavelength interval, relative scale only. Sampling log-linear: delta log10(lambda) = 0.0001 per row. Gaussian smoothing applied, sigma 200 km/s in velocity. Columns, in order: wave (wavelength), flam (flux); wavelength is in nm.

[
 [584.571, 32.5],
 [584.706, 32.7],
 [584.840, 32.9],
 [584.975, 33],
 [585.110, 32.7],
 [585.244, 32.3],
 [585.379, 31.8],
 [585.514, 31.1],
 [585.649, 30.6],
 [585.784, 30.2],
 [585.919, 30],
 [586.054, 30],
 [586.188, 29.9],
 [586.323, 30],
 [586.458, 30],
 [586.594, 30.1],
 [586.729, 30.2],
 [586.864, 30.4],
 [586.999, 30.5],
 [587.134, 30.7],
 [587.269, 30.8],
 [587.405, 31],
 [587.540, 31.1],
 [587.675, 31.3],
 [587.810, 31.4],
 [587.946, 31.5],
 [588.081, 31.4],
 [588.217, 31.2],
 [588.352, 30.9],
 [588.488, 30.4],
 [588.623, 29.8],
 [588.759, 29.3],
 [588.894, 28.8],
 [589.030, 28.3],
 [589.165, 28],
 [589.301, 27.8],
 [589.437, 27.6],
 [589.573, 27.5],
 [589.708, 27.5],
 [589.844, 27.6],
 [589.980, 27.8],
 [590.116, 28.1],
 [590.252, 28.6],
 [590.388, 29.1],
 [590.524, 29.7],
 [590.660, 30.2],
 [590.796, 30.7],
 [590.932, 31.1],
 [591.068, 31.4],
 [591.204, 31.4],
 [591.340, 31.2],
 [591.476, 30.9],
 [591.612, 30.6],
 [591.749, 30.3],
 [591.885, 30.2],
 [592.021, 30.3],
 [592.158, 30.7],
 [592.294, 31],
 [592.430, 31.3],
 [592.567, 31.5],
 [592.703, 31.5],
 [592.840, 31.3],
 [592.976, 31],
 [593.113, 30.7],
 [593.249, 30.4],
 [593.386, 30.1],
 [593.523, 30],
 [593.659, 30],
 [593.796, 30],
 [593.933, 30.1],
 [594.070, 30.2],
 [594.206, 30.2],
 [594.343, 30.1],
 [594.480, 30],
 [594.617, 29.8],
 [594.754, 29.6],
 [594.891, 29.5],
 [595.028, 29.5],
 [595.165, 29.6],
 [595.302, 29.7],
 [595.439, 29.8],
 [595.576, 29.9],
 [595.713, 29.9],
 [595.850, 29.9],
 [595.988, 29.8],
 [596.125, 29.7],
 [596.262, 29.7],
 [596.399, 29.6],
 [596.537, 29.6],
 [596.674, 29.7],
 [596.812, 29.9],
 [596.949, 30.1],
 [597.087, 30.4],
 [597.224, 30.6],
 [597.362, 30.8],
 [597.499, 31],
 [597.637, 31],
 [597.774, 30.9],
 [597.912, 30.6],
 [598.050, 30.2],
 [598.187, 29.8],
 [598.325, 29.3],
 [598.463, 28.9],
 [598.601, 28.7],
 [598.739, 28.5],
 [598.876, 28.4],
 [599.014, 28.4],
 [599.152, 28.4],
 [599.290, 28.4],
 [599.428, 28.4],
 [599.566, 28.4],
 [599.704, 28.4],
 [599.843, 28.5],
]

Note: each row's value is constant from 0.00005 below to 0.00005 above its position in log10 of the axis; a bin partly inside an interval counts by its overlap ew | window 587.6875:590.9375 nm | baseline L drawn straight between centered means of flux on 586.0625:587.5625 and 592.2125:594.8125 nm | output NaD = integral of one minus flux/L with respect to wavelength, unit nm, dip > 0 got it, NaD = 0.12 nm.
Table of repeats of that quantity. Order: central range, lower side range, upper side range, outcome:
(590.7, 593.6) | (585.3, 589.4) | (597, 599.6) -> -0.085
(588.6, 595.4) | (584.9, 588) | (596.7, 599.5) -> 0.102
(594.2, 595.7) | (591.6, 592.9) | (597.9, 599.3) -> 0.015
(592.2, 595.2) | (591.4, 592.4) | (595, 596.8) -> -0.013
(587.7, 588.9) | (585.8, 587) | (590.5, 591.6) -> -0.008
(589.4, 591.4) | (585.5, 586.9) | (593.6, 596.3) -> 0.047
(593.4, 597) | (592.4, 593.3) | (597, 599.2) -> 0.078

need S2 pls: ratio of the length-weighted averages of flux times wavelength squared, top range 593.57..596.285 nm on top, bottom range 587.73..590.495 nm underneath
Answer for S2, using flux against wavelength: 1.0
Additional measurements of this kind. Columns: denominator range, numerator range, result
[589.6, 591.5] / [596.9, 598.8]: 1.04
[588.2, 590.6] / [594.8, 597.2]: 1.06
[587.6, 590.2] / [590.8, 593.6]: 1.07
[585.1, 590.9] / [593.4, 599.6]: 1.02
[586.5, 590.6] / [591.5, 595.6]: 1.04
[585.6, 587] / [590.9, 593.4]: 1.05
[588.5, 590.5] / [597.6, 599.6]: 1.06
